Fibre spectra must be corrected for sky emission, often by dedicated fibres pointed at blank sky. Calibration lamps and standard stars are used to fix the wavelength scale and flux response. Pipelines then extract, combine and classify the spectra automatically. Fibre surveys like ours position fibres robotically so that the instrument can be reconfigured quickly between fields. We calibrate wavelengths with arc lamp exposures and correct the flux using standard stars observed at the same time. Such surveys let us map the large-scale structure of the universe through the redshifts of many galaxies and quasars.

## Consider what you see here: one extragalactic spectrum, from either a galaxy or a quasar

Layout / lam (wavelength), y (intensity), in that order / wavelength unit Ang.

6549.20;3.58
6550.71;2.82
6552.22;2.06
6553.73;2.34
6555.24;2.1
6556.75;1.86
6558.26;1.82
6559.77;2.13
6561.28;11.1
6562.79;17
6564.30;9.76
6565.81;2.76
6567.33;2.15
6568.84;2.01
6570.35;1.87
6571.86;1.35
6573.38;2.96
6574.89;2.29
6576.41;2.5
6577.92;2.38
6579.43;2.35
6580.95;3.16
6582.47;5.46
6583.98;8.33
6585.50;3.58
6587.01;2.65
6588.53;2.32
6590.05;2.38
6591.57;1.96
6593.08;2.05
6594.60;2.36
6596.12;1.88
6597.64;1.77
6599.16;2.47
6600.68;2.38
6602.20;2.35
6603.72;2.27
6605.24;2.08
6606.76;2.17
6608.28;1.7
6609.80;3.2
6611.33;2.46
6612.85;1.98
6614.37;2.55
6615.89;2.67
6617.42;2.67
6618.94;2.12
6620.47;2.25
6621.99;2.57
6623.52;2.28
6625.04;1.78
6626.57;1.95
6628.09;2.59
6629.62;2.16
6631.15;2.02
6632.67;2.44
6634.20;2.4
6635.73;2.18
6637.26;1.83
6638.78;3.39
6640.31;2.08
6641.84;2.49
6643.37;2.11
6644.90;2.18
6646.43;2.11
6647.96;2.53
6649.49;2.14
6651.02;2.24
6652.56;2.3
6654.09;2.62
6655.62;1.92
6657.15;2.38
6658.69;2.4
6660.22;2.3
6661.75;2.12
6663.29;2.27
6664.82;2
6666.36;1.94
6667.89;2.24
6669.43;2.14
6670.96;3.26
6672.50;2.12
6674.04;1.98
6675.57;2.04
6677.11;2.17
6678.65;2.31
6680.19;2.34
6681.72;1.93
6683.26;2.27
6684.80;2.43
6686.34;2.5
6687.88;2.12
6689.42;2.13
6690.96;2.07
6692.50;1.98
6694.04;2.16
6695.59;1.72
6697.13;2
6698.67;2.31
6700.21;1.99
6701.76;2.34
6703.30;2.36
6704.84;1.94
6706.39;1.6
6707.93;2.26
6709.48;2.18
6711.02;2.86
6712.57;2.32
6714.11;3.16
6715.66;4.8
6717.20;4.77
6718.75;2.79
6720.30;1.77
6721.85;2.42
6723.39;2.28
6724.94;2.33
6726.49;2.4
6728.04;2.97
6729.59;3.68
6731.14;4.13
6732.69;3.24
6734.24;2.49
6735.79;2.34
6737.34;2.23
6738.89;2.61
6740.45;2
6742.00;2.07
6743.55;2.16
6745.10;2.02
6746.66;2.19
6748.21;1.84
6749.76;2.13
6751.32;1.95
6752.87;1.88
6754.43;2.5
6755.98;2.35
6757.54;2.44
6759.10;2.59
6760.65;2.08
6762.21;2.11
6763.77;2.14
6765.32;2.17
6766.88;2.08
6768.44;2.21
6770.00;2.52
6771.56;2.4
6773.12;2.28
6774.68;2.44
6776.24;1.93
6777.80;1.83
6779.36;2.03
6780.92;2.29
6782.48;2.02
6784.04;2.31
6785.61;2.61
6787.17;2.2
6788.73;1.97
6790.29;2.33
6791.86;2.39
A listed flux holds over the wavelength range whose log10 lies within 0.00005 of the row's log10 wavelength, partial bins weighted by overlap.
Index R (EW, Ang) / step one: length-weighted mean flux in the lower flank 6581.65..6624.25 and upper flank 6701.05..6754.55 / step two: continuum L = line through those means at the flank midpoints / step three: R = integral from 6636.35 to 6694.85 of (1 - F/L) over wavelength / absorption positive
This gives 8.0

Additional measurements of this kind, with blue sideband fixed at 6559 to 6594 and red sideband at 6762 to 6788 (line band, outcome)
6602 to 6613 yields 4.4 Ang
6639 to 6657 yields 6.0 Ang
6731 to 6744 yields 0.3 Ang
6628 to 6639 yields 3.8 Ang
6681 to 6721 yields 6.6 Ang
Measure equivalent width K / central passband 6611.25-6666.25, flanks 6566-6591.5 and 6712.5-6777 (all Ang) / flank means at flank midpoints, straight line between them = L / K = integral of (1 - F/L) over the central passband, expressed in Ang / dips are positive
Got 10.0 Ang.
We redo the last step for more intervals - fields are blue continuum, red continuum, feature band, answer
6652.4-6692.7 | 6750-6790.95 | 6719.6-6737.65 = -3.91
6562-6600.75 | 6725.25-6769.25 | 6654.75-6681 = 6.41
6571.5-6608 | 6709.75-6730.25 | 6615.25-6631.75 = 2.99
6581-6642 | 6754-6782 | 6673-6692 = 1.80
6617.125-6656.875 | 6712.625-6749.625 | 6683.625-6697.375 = 2.12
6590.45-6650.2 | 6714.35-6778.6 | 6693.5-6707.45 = 2.06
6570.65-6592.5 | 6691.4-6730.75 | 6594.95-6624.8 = 6.72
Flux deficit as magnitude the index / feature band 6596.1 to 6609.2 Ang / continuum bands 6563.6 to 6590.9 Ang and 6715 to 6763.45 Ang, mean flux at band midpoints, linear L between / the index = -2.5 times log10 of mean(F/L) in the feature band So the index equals 0.44 mag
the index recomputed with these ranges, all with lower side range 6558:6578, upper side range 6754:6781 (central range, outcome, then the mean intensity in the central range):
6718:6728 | 0.161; 2.38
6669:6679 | 0.406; 2.29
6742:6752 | 0.206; 2.05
